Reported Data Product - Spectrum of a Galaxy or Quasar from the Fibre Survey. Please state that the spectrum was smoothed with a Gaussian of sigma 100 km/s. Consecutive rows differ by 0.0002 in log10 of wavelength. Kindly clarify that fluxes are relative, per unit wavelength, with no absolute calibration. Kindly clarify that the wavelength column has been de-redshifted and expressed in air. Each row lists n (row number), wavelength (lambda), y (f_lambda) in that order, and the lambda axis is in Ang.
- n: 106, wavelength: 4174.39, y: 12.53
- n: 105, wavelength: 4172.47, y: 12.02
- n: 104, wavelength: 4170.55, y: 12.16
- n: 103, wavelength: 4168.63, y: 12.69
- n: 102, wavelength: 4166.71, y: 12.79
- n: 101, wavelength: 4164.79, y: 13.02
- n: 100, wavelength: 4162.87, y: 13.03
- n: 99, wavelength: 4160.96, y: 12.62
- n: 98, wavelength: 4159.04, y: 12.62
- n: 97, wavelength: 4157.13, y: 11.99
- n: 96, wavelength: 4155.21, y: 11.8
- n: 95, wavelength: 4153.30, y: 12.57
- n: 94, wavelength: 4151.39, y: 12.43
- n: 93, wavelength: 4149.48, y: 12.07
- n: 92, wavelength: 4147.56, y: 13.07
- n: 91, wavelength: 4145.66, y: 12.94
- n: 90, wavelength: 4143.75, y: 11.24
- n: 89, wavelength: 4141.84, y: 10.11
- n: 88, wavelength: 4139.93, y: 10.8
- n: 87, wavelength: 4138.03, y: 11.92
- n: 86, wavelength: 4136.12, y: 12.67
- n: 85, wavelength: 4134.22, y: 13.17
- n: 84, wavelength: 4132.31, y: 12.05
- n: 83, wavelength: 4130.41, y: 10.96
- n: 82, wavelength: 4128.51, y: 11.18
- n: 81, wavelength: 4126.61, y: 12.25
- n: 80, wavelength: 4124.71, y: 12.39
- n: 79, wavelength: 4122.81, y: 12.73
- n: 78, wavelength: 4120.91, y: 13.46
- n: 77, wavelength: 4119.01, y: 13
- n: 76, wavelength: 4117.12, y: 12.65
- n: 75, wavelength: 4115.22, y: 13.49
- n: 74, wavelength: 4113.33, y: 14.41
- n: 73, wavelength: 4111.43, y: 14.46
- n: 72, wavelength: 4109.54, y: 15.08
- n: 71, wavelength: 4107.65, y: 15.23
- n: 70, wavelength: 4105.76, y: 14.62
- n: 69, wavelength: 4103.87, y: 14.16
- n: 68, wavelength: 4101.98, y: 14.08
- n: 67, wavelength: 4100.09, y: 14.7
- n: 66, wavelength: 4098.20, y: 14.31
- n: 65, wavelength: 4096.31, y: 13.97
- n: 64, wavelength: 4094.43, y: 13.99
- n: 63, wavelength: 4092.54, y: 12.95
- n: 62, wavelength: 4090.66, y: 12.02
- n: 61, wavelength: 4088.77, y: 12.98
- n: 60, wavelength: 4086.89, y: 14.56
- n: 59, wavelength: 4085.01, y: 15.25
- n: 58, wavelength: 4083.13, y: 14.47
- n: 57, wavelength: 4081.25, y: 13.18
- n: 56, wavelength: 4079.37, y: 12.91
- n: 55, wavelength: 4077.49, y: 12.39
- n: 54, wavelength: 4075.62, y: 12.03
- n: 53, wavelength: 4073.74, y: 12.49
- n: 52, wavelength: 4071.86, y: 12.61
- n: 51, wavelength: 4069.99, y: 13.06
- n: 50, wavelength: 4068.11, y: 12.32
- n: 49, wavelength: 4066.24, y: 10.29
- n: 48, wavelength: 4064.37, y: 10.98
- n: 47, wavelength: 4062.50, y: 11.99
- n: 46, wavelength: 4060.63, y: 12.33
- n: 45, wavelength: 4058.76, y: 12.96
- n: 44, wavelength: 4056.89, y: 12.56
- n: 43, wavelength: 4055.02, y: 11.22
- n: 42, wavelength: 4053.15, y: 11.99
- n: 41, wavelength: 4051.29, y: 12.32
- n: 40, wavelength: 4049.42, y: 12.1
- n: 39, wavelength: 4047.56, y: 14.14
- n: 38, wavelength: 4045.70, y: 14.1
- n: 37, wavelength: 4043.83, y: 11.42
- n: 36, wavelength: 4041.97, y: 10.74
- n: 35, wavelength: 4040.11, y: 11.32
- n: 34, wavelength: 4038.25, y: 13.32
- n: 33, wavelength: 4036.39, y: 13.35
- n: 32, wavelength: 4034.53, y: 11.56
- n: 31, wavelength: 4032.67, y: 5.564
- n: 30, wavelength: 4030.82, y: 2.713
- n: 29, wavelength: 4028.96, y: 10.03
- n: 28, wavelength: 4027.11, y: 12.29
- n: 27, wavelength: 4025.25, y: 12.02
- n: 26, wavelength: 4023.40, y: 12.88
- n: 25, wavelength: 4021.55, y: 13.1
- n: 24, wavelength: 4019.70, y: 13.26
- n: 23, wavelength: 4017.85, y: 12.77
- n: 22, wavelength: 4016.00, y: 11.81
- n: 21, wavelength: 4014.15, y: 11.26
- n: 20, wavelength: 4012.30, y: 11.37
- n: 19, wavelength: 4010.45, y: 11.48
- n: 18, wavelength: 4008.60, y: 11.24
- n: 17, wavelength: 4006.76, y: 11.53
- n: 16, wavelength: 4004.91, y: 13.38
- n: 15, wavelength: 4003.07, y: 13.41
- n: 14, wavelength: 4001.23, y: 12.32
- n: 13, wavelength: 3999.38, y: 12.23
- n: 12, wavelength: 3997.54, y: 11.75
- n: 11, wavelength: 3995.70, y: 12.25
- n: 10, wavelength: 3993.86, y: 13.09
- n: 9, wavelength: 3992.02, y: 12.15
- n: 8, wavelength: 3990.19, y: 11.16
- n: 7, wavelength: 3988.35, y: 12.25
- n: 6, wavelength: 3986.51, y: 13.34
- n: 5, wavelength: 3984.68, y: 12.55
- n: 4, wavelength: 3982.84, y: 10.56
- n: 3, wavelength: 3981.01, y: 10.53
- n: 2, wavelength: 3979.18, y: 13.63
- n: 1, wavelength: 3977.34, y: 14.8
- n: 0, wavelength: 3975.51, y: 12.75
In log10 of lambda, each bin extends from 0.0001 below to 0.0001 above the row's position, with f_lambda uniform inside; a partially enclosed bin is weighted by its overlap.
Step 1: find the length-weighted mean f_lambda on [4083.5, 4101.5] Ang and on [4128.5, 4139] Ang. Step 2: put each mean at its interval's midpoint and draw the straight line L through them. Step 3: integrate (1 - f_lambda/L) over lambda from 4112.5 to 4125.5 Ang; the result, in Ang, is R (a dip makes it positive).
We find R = -0.45 Ang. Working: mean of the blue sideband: 13.9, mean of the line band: 13.2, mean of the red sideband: 12.1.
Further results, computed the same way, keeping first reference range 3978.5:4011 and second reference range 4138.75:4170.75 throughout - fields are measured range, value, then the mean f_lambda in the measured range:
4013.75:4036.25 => 2.4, 10.8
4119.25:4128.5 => -0.3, 12.6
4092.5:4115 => -4.0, 14.4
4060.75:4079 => 0.2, 12.1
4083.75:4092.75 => -1.1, 13.6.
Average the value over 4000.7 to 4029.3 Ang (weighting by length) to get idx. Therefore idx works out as 12.2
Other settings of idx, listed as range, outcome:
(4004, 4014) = 11.7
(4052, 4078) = 12.1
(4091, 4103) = 13.9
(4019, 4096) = 12.2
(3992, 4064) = 11.8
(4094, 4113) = 14.5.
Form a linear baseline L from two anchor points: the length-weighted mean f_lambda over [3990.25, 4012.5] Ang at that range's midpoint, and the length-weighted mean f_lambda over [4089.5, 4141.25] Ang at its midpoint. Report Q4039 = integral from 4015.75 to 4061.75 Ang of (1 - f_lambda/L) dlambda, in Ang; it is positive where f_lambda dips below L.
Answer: 3.05 Ang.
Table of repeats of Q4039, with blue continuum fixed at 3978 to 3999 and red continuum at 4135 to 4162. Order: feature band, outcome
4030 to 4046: 2.32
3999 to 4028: -0.32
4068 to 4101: -3.45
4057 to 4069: 0.25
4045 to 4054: -0.58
